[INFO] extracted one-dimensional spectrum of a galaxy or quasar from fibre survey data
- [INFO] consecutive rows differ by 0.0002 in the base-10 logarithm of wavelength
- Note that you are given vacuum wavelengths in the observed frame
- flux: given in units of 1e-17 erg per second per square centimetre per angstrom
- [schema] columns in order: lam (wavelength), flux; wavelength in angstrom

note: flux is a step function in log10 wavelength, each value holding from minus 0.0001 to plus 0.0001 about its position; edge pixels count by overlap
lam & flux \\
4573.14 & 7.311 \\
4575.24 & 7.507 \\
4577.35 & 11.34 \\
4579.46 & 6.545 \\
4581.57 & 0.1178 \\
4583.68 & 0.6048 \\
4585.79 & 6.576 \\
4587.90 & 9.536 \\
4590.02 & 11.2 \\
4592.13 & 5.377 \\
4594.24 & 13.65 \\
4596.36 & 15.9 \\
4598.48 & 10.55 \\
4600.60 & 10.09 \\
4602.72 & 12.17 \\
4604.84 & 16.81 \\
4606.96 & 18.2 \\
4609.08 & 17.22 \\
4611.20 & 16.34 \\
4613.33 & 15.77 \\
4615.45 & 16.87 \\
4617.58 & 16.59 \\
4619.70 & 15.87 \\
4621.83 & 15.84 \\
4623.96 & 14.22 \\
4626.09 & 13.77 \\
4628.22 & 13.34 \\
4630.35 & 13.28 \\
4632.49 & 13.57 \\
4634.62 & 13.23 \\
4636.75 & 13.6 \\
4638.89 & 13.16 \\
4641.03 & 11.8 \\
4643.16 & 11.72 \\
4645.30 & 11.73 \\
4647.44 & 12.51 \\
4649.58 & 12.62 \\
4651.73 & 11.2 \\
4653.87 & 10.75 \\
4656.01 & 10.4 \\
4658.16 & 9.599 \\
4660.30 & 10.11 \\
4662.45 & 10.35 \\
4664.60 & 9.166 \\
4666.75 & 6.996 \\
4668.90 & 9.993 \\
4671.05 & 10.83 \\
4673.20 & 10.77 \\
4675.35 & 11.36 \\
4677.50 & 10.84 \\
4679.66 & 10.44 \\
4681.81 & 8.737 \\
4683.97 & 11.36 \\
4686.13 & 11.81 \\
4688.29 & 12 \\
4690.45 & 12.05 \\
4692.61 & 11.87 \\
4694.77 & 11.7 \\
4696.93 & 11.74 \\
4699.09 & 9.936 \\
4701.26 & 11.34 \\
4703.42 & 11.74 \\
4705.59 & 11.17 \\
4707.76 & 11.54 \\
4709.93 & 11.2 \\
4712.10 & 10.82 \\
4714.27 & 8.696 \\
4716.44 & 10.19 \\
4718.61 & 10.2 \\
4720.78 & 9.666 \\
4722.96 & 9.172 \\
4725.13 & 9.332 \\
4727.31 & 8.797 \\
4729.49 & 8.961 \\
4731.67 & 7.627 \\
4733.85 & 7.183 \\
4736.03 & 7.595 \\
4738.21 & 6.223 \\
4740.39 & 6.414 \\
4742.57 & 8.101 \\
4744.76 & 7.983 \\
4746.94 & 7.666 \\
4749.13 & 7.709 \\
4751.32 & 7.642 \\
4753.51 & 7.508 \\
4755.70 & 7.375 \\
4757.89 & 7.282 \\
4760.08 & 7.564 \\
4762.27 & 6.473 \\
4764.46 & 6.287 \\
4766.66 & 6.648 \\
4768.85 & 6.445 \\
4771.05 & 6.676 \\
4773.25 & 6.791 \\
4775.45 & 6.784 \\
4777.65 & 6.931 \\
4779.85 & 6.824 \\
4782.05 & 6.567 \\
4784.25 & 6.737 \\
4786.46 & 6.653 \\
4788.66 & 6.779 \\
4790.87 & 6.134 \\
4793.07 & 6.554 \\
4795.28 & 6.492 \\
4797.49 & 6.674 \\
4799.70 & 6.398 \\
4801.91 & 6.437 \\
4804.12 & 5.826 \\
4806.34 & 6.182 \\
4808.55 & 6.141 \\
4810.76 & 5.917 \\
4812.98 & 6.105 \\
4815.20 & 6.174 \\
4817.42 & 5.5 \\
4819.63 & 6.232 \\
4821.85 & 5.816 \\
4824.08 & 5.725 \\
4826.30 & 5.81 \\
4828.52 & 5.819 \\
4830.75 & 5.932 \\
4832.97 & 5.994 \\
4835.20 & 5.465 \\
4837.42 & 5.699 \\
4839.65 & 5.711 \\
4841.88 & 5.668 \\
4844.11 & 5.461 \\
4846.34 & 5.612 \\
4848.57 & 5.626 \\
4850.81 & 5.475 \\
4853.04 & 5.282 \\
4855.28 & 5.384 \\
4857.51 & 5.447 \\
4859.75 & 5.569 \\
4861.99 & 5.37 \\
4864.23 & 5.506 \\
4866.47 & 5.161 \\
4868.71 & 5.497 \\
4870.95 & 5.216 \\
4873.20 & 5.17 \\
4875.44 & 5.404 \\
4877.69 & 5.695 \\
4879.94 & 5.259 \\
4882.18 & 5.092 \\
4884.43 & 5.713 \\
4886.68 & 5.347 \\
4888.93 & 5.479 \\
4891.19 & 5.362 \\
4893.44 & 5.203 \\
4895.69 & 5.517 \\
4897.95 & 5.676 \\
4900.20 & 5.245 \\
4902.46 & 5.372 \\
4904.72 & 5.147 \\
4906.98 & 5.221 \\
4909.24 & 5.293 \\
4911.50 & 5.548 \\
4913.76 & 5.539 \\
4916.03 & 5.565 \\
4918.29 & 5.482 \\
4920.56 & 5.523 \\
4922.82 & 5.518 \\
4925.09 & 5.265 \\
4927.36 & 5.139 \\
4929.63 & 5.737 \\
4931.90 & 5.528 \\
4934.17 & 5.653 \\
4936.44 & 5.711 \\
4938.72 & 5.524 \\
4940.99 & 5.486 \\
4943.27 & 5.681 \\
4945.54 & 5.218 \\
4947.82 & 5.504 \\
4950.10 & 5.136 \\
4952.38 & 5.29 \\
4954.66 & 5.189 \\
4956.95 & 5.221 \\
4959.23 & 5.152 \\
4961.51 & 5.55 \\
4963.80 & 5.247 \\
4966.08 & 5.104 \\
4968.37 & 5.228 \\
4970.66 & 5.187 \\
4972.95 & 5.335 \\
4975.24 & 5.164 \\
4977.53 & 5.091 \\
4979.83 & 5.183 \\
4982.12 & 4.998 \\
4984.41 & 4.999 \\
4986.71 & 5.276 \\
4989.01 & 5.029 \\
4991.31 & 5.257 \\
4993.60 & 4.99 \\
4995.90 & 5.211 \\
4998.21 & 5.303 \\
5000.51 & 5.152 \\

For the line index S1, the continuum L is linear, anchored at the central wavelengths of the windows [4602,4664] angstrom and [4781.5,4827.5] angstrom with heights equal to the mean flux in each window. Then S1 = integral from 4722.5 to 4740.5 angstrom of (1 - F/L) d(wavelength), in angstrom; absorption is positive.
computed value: 2.67 angstrom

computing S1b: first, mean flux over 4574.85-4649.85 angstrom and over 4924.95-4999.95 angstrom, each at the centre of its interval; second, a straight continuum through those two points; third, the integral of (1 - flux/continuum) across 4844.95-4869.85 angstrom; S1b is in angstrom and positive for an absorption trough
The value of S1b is 6.51 angstrom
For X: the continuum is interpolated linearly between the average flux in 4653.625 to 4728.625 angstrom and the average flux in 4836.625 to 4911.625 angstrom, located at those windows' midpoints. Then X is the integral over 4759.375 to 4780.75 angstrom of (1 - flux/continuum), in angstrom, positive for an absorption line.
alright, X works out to 4.0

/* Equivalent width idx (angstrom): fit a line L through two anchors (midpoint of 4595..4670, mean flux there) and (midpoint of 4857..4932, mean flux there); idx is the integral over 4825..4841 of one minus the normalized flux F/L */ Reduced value 3.15 angstrom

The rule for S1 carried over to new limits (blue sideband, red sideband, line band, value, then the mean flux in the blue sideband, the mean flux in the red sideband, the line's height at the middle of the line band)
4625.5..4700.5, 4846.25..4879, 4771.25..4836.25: 8.2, 11.4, 5.42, 7.17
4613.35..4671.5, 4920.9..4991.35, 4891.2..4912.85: 3.9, 12.4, 5.31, 6.54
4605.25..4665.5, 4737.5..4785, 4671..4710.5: -2.5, 13.4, 7.04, 10.6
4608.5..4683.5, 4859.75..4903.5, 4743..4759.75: 3.0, 12.4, 5.39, 9.25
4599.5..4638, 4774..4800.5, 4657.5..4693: 4.5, 14.8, 6.63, 12.1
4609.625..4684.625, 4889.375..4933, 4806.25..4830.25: 5.8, 12.3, 5.42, 7.83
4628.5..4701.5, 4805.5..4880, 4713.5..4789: 8.7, 11.3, 5.65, 8.54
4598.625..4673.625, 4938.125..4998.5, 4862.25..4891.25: 7.7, 12.9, 5.24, 7.34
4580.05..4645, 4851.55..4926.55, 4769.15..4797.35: 5.1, 12.5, 5.4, 8.12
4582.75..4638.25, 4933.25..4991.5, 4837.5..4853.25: 4.6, 13.1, 5.28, 7.89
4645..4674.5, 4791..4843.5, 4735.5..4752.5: 1.4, 10.5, 6.01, 8.08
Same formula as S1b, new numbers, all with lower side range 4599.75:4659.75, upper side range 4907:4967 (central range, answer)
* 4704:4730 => 2.9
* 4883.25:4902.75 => 3.4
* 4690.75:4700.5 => 0.4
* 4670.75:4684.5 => 2.0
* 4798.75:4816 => 5.3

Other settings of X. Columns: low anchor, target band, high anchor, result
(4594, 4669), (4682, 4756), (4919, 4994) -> 9.96 angstrom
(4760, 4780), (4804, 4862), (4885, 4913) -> 2.97 angstrom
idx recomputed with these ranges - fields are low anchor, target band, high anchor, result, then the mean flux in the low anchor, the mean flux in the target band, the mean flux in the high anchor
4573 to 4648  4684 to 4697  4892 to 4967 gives -1.7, 12.1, 11.8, 5.4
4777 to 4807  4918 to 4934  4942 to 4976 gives 0.2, 6.51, 5.47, 5.28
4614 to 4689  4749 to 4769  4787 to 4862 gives 2.8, 12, 7.1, 5.91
